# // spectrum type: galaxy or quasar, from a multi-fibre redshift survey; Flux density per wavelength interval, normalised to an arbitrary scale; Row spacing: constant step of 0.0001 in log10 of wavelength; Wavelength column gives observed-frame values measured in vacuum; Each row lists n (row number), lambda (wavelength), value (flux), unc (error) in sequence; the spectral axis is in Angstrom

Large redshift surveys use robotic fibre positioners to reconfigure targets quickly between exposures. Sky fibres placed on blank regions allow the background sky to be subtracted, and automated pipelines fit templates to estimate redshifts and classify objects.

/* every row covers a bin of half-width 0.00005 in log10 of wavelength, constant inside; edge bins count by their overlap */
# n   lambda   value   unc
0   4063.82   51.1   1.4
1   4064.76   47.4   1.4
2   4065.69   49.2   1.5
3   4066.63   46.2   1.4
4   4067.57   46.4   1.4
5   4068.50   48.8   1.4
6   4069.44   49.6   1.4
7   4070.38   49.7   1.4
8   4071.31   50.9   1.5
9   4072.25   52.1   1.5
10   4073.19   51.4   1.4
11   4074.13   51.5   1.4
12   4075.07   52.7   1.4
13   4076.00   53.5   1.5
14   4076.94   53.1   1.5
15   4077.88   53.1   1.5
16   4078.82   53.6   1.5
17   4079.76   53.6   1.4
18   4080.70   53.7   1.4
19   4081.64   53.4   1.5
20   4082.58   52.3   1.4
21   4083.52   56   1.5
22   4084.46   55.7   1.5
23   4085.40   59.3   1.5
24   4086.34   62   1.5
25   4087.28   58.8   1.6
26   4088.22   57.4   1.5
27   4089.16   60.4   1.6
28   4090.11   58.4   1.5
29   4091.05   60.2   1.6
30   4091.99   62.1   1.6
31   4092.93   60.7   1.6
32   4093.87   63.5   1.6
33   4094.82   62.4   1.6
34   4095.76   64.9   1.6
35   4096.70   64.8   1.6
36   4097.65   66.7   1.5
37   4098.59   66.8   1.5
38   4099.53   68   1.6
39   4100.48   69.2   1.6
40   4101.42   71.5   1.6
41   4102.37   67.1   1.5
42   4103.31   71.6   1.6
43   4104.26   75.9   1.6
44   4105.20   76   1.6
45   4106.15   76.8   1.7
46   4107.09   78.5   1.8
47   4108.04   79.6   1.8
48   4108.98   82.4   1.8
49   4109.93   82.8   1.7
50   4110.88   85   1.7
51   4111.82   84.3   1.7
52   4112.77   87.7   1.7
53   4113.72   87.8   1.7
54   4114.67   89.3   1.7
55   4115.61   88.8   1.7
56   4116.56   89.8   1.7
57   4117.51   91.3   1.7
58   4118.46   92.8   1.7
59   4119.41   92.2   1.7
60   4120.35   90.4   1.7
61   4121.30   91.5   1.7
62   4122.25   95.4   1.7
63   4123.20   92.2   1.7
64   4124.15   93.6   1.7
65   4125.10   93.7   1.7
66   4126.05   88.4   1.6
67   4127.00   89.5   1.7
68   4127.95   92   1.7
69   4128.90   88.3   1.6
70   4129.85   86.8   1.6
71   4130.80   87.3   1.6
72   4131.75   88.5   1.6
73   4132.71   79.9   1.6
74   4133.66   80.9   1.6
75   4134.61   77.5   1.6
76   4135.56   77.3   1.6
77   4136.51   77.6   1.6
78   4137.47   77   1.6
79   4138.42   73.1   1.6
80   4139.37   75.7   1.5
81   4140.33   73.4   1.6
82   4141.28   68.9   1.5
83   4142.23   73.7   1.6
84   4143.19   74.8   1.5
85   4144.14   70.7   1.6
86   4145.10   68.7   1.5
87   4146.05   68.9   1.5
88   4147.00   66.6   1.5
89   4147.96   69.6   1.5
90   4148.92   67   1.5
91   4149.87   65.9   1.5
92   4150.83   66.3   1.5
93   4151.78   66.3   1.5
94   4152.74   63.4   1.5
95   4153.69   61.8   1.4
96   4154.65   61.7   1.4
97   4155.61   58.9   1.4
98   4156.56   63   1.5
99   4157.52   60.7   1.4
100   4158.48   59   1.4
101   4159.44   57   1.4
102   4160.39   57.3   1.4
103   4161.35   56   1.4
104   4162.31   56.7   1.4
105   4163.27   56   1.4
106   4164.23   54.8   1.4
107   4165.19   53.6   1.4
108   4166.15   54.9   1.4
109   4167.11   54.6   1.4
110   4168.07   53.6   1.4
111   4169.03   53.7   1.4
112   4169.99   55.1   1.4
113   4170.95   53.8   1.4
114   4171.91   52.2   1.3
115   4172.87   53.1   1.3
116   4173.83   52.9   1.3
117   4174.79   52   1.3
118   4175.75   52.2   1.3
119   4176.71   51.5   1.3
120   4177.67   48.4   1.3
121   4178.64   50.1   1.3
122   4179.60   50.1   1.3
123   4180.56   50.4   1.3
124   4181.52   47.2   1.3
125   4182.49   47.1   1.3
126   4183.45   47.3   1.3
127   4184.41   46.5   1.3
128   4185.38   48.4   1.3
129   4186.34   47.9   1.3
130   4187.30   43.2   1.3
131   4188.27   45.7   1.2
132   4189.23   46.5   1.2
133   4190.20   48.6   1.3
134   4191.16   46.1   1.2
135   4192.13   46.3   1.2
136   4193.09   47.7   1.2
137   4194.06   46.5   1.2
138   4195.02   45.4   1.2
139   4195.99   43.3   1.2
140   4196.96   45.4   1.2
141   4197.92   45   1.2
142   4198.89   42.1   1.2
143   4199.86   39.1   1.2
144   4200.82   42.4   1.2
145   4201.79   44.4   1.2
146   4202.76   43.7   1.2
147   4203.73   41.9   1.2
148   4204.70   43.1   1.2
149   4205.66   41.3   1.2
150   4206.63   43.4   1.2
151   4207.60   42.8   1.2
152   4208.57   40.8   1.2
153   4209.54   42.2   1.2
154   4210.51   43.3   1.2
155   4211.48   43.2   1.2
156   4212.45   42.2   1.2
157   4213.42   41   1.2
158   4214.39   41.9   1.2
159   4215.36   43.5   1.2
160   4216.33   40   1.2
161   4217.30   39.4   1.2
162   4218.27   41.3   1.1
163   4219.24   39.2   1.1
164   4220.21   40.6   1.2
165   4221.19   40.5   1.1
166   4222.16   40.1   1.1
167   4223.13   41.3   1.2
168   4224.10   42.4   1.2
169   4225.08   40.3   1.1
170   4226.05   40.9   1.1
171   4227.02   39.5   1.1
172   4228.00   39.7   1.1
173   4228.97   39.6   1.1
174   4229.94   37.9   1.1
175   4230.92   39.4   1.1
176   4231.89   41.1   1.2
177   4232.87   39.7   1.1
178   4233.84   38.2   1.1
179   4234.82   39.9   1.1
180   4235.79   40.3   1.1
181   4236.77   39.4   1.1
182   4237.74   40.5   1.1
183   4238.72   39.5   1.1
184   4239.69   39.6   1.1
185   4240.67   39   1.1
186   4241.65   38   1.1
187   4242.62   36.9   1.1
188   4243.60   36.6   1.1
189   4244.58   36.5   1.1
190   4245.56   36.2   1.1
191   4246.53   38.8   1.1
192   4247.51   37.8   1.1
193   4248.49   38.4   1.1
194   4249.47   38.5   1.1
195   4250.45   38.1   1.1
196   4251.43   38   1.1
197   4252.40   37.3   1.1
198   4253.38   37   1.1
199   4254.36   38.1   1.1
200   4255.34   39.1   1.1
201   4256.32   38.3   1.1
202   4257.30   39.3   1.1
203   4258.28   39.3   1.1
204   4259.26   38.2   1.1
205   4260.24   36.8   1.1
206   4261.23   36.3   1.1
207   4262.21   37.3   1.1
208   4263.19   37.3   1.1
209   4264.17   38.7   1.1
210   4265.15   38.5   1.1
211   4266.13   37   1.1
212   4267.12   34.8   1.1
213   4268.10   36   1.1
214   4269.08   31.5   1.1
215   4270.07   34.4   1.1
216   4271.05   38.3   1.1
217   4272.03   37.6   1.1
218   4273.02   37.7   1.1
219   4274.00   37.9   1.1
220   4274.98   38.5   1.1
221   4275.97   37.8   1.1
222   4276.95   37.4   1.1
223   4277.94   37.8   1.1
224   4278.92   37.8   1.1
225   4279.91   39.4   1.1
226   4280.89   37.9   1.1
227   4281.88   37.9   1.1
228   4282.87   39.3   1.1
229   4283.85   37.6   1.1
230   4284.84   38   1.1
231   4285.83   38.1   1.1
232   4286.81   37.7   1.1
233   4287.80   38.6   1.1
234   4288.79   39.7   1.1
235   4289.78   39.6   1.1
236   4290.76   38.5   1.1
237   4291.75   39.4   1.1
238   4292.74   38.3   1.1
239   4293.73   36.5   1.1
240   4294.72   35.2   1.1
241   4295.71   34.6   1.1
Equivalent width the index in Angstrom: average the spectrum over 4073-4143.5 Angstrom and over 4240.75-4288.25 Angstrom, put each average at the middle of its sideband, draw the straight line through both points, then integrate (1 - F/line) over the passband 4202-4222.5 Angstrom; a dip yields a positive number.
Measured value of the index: 3.2 Angstrom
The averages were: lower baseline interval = 73.4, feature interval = 41.7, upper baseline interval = 37.6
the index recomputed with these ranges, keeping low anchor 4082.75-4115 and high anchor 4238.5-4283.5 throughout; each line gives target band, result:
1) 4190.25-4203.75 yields 1.6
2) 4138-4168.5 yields -2.3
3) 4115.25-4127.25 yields -4.9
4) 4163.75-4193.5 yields 2.1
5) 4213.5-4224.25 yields 1.2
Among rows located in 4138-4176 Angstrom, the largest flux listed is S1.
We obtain 75.7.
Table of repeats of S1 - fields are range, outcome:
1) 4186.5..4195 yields 48.6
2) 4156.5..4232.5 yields 63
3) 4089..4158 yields 95.4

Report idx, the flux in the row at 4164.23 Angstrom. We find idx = 54.8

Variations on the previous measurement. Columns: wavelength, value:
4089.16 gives 60.4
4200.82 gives 42.4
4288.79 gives 39.7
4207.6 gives 42.8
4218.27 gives 41.3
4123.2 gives 92.2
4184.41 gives 46.5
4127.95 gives 92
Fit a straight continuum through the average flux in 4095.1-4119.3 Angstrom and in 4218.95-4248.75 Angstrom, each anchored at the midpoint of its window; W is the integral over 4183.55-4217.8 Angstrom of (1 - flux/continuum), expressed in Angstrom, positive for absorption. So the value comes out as 3.9 Angstrom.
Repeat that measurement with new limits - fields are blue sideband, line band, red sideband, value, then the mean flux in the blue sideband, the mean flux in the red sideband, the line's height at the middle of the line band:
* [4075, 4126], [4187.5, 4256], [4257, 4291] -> 9.8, 71.9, 37.7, 48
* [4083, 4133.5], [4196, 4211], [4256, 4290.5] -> 3.2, 77.1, 37.7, 54.4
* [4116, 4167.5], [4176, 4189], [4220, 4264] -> 2.5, 73.9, 38.8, 59.7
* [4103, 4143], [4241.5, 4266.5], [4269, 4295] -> 4.4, 83.9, 37.8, 45.9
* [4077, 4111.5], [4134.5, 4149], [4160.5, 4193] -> -4.0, 65.1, 50.8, 56.9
